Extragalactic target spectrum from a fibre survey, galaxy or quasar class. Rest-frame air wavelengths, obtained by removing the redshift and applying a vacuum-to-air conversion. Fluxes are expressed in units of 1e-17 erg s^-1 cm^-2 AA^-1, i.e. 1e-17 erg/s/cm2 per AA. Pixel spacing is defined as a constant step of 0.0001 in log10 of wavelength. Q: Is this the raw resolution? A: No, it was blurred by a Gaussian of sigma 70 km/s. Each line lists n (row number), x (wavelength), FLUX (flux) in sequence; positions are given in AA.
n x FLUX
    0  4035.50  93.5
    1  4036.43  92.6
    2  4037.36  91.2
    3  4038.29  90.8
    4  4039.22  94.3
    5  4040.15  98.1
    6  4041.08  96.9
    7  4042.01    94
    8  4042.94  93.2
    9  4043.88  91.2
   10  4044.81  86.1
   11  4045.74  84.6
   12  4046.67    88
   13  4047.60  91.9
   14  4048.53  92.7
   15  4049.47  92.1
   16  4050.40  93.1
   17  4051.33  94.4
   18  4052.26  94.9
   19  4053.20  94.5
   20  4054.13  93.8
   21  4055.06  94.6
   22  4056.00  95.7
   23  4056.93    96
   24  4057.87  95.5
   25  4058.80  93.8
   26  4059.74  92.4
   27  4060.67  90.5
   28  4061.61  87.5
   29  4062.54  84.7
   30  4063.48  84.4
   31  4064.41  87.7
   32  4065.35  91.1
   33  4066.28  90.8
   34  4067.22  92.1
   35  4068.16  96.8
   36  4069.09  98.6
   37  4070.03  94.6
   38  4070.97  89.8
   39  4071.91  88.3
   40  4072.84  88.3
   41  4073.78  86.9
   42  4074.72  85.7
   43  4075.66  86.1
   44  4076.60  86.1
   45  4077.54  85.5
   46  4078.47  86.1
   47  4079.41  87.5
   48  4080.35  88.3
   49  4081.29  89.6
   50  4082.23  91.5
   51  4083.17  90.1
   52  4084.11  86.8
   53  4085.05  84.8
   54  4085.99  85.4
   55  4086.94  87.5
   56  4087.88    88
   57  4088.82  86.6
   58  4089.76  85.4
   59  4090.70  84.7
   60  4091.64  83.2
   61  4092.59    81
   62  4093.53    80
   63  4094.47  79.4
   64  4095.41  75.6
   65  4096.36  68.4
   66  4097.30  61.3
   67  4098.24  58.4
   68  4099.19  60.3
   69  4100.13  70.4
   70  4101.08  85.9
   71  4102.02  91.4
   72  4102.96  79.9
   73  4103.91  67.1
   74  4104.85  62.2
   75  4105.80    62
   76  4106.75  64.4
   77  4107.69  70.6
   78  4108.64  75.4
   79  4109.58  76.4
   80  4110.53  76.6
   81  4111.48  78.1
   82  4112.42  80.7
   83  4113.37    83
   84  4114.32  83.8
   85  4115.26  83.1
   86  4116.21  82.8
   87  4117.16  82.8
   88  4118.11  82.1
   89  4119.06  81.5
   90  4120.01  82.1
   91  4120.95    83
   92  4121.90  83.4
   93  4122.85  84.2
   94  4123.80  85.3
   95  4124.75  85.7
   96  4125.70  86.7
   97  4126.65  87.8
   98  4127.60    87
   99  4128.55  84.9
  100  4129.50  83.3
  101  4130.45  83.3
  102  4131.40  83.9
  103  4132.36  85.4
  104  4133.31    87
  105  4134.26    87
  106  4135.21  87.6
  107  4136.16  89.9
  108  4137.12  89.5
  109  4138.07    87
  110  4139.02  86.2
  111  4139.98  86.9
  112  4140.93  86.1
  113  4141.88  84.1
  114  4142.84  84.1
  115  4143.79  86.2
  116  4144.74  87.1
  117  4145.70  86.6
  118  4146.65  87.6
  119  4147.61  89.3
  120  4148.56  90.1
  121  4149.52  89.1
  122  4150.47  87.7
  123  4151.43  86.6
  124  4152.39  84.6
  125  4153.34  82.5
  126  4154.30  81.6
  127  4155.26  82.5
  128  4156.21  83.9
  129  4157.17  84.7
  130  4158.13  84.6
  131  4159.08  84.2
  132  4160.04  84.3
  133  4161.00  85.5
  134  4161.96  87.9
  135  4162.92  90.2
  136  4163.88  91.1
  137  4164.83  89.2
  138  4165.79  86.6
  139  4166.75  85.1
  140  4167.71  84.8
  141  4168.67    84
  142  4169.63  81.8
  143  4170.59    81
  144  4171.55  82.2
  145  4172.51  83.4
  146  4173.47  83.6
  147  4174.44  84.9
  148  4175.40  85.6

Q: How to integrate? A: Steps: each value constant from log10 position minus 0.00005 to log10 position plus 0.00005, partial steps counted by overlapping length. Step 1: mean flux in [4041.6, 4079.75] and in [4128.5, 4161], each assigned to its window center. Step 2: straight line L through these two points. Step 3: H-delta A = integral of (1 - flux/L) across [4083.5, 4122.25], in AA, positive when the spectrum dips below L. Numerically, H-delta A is 4.4 AA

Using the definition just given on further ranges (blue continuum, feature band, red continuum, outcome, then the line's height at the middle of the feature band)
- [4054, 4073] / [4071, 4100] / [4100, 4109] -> -0.25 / 81.7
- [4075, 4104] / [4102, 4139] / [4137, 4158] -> 1.12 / 83.9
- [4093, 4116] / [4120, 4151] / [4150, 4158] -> -2.27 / 80.4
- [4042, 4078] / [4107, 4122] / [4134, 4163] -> 1.36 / 88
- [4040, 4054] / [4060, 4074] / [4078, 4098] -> -0.39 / 87.8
